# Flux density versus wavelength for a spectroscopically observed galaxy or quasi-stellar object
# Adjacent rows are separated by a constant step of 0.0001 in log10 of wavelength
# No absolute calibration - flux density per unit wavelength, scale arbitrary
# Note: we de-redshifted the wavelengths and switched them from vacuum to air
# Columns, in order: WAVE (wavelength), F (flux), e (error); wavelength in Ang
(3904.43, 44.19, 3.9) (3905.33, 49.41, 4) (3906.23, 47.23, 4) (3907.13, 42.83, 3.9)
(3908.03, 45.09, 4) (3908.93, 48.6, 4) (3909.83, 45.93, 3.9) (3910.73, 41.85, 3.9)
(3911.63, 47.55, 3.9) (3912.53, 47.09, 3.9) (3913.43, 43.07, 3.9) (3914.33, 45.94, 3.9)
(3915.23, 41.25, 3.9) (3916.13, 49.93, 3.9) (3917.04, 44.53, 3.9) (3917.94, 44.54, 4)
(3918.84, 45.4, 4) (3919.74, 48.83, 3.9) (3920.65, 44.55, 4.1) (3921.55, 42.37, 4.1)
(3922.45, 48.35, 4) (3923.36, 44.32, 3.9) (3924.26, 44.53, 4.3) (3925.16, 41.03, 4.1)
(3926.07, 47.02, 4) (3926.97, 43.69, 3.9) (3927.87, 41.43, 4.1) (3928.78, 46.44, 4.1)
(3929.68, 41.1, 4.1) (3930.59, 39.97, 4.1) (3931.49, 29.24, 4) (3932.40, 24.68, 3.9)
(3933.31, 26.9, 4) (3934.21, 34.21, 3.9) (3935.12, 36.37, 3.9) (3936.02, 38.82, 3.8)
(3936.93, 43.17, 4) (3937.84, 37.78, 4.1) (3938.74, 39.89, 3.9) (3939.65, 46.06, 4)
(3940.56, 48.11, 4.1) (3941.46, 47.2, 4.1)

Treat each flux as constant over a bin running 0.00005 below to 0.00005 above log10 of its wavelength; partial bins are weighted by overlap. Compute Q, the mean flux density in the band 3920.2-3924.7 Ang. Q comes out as 44.9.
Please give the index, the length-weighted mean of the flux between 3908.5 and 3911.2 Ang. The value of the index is 45.5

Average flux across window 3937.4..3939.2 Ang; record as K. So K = 38.9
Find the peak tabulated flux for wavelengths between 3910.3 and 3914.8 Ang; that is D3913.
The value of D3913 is 47.55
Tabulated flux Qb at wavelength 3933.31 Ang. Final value 26.9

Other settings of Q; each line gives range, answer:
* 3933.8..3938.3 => 38.1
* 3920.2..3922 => 43.6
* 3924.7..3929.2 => 43.9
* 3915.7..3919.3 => 46.1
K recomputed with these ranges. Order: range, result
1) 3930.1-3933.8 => 30.3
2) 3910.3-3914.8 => 45.1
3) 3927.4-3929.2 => 43.9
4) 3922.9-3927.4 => 44.1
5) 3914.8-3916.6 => 45.5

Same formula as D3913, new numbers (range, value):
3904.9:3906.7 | 49.41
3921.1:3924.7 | 48.35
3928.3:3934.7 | 46.44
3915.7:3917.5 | 49.93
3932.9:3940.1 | 46.06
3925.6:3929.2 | 47.02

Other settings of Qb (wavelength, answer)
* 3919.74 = 48.83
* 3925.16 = 41.03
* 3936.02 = 38.82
